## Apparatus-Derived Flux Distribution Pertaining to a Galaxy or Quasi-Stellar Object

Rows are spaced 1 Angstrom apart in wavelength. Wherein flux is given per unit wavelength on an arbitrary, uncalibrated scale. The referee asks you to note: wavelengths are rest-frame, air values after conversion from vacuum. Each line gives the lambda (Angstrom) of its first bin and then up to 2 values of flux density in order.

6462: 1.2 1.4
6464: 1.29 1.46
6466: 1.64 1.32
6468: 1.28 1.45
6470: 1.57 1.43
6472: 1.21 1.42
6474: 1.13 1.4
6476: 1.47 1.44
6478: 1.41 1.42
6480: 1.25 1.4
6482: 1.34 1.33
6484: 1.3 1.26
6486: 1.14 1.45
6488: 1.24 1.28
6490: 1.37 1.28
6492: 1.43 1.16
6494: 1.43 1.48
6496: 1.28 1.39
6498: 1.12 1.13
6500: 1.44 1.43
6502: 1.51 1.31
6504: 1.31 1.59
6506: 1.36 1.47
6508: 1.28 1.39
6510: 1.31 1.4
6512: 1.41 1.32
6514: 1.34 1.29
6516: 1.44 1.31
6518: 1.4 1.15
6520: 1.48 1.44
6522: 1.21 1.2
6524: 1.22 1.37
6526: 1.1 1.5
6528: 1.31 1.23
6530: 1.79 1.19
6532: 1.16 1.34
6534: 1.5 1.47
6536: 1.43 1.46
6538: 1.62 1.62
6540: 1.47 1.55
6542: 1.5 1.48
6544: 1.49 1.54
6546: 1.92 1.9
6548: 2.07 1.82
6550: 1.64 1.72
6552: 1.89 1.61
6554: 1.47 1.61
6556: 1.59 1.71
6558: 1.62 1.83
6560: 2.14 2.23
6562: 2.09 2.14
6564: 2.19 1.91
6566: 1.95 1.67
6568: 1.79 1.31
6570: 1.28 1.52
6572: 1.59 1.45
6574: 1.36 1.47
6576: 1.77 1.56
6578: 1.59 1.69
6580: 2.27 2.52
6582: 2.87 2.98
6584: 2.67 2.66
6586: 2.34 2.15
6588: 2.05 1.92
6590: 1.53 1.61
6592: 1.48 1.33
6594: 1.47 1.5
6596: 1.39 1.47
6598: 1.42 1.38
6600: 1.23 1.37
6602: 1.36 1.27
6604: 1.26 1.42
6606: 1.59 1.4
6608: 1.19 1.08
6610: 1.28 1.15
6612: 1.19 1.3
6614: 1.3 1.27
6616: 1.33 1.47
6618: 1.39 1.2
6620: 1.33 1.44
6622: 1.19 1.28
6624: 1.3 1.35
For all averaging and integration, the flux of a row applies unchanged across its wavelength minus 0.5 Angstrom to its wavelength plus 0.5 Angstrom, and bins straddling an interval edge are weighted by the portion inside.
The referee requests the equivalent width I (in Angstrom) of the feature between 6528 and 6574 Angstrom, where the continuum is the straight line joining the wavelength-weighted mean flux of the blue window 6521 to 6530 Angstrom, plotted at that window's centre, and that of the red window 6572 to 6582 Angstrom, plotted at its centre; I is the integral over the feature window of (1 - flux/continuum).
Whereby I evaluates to -3.1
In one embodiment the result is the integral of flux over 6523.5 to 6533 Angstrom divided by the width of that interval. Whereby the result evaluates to 1.32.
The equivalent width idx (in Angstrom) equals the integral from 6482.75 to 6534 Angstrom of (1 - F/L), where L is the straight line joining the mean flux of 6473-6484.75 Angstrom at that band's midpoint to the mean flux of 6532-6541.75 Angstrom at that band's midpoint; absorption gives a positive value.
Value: 2.9 Angstrom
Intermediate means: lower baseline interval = 1.35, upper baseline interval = 1.48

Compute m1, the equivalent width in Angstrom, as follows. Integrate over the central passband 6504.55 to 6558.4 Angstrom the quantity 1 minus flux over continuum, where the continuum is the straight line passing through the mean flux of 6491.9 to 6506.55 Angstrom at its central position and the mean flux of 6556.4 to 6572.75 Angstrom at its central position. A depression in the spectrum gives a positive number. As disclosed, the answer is 3.53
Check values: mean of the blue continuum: 1.36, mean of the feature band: 1.48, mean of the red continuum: 1.8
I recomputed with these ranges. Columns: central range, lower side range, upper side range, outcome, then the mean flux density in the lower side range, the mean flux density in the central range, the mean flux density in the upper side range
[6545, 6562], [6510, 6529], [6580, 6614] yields -3.8 Angstrom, 1.32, 1.8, 1.67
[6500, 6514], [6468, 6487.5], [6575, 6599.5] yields 1.0 Angstrom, 1.36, 1.39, 1.89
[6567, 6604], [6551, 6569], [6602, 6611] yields -4.6 Angstrom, 1.83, 1.73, 1.3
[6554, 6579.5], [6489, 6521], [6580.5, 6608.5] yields -1.5 Angstrom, 1.36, 1.72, 1.74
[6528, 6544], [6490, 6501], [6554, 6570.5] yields 1.6 Angstrom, 1.32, 1.45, 1.81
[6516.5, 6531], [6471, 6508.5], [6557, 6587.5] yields 2.4 Angstrom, 1.34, 1.33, 1.95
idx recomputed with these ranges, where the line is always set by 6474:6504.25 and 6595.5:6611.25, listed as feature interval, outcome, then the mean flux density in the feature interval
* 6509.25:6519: -0.1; 1.35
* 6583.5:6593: -4.8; 2.01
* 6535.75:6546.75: -1.9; 1.56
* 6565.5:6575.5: -1.5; 1.54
